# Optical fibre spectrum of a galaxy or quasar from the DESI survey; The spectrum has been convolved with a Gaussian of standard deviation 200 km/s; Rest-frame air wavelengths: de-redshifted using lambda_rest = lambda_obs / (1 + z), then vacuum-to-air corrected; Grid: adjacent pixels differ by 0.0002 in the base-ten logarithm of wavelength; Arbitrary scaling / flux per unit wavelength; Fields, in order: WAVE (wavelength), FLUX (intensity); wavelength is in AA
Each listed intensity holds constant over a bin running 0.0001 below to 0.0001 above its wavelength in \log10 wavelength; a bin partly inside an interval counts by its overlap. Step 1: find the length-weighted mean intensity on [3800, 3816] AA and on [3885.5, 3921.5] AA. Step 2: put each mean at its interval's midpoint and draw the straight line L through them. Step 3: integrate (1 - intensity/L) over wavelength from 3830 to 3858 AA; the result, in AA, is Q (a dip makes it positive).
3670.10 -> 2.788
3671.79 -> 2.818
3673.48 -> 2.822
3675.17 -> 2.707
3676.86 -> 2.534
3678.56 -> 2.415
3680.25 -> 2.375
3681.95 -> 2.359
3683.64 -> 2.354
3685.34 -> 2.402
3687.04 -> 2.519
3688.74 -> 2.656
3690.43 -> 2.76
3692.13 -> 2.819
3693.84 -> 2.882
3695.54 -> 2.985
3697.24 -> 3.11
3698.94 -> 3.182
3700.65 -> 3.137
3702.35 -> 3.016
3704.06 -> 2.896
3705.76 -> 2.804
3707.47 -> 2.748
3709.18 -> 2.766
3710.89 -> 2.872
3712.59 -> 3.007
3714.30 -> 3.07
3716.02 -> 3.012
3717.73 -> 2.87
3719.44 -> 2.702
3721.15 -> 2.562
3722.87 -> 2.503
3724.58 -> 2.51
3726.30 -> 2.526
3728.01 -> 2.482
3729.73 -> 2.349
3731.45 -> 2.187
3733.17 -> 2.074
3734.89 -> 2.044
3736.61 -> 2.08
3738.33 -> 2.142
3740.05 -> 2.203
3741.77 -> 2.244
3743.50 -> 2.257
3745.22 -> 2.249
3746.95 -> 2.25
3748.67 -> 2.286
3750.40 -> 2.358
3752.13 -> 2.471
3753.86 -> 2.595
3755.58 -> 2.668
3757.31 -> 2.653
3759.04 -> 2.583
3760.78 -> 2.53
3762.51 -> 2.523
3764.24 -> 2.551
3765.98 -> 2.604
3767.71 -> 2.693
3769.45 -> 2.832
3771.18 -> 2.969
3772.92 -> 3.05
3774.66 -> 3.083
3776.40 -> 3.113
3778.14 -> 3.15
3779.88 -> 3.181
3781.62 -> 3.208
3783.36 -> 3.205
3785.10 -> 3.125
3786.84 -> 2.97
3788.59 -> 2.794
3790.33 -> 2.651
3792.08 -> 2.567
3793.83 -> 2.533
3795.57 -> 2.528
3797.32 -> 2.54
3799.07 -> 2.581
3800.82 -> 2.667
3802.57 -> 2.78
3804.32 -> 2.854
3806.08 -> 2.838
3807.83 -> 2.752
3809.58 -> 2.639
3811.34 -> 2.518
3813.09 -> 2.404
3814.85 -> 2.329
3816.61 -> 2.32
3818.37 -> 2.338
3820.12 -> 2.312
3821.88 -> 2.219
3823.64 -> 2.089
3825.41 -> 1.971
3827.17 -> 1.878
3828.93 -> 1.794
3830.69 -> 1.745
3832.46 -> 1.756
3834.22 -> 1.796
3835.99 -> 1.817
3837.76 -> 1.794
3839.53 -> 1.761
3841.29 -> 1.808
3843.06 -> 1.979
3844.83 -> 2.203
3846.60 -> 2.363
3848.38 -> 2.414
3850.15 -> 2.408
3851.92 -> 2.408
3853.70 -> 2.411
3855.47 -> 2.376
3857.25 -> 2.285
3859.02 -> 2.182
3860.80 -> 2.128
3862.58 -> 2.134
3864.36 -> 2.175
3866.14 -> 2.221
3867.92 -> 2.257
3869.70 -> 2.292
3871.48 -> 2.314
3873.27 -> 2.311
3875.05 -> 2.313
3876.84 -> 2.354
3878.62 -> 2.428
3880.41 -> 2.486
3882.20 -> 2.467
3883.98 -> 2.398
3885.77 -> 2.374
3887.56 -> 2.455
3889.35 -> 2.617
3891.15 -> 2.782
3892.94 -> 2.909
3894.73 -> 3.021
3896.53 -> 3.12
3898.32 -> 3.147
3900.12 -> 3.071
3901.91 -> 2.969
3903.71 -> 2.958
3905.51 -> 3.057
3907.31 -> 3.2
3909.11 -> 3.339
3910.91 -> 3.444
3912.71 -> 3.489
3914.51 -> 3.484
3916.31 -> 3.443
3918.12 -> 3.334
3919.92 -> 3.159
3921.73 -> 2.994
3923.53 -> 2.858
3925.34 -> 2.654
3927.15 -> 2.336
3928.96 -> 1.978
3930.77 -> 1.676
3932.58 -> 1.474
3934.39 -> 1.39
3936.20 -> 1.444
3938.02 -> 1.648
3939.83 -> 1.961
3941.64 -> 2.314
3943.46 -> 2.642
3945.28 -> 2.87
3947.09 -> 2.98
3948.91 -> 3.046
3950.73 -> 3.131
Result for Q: 7.21 AA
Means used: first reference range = 2.64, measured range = 2.08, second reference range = 3.08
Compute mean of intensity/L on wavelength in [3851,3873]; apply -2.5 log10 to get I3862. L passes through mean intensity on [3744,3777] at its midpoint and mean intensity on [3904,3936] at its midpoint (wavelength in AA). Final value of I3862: 0.19 mag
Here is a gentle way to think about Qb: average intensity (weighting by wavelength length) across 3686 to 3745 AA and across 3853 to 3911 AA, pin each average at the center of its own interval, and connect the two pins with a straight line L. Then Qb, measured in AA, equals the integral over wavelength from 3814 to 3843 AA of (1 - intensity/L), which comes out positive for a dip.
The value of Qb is 7.0 AA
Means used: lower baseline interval 2.64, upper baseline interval 2.6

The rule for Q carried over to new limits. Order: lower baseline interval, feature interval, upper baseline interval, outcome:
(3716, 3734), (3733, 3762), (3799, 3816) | 2.2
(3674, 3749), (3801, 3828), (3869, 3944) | 1.9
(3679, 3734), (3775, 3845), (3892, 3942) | 6.8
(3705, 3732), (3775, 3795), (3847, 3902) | -2.7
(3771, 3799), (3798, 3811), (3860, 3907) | 0.6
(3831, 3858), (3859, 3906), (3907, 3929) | 1.2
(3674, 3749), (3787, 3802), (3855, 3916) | 0.0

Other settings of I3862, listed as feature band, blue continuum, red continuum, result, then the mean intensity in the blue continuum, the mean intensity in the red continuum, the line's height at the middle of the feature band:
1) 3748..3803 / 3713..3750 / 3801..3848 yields -0.19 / 2.42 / 2.2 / 2.31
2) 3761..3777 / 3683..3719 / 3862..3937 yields -0.01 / 2.85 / 2.63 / 2.78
